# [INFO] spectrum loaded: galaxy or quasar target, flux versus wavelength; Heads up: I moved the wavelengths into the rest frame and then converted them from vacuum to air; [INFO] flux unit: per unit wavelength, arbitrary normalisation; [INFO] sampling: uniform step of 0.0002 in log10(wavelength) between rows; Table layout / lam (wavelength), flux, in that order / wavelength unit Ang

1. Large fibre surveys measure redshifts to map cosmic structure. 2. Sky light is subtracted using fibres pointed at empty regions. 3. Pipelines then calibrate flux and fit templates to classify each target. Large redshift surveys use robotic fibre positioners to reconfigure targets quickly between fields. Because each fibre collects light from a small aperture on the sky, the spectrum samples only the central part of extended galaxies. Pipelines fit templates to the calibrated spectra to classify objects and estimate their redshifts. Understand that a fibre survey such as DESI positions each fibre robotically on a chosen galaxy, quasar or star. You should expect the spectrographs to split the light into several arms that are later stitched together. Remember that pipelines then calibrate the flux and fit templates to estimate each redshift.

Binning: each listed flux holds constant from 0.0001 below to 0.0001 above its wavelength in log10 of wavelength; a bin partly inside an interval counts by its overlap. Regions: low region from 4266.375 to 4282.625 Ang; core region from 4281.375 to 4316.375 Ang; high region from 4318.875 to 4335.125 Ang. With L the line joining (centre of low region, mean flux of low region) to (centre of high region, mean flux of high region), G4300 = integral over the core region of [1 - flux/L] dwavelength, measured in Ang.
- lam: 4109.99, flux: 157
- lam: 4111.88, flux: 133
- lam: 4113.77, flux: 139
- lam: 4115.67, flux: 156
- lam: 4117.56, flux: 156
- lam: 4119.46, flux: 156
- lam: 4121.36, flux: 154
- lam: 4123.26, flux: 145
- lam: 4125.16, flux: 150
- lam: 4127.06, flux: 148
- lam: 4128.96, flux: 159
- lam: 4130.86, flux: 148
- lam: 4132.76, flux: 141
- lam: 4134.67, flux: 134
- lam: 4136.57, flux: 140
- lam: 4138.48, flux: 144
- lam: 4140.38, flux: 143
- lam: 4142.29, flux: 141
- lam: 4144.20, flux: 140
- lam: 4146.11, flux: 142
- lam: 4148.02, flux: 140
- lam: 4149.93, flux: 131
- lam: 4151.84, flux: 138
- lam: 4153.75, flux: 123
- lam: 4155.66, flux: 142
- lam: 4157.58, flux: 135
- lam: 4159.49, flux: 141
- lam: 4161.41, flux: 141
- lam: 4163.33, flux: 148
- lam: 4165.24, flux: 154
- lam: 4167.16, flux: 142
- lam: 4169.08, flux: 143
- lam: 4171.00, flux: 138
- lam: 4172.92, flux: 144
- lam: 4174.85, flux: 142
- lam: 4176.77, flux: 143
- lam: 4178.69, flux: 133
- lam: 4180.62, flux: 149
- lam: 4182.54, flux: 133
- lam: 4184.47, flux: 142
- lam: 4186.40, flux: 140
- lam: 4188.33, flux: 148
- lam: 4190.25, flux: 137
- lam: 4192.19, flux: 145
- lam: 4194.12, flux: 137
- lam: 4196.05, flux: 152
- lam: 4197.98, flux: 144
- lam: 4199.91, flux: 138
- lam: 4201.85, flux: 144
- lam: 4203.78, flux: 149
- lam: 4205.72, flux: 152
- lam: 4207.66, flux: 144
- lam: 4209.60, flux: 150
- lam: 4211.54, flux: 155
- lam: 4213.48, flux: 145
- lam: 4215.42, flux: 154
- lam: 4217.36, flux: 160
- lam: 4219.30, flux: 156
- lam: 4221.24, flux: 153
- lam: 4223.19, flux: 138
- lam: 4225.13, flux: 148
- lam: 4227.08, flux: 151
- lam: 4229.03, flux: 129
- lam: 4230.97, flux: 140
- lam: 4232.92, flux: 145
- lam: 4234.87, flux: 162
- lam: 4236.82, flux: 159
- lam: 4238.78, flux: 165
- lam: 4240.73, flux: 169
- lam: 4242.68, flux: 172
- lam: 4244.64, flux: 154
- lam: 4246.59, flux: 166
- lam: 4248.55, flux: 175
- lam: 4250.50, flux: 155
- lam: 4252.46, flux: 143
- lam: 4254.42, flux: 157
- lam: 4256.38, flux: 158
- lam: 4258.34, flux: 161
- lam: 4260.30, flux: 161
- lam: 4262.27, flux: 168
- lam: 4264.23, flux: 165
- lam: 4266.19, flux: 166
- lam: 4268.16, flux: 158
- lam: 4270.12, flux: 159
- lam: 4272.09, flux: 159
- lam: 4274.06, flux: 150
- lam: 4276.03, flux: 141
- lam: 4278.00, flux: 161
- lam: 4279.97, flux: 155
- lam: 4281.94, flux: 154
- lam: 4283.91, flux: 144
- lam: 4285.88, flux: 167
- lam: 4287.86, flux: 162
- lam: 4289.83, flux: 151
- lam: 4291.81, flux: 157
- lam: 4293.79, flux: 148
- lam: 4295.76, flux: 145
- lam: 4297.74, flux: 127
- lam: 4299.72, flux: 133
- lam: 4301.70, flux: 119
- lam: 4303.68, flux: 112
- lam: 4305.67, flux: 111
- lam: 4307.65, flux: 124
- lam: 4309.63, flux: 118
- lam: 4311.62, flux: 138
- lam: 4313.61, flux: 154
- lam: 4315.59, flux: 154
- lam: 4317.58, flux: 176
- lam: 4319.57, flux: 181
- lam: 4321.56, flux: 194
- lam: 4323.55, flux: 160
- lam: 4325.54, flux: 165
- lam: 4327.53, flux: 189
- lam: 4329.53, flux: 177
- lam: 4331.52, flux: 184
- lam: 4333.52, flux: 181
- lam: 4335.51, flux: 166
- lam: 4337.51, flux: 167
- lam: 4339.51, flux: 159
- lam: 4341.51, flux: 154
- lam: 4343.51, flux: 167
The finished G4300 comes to 5.5 Ang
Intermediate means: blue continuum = 155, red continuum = 178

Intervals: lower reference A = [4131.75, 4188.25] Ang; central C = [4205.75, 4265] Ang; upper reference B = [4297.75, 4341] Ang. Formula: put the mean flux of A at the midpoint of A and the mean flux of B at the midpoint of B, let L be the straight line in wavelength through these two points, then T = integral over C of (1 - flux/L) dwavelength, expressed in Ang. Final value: -3.2 Ang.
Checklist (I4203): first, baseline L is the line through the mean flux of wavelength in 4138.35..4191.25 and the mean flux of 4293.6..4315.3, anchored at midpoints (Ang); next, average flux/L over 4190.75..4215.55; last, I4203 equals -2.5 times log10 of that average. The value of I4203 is -0.067 mag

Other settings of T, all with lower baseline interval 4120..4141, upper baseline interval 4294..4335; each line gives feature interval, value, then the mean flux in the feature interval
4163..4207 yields 1.4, 143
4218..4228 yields 0.0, 150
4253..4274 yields -1.4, 160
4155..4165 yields 0.3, 142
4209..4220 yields -0.3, 153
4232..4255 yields -1.6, 160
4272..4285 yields 0.0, 152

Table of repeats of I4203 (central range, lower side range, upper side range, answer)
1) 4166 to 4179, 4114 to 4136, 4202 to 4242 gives 0.066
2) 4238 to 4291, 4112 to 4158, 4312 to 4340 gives 0.022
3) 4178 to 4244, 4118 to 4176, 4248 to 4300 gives 0.006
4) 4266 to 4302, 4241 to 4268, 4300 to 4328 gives 0.033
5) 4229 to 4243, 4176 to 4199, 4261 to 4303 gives -0.066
